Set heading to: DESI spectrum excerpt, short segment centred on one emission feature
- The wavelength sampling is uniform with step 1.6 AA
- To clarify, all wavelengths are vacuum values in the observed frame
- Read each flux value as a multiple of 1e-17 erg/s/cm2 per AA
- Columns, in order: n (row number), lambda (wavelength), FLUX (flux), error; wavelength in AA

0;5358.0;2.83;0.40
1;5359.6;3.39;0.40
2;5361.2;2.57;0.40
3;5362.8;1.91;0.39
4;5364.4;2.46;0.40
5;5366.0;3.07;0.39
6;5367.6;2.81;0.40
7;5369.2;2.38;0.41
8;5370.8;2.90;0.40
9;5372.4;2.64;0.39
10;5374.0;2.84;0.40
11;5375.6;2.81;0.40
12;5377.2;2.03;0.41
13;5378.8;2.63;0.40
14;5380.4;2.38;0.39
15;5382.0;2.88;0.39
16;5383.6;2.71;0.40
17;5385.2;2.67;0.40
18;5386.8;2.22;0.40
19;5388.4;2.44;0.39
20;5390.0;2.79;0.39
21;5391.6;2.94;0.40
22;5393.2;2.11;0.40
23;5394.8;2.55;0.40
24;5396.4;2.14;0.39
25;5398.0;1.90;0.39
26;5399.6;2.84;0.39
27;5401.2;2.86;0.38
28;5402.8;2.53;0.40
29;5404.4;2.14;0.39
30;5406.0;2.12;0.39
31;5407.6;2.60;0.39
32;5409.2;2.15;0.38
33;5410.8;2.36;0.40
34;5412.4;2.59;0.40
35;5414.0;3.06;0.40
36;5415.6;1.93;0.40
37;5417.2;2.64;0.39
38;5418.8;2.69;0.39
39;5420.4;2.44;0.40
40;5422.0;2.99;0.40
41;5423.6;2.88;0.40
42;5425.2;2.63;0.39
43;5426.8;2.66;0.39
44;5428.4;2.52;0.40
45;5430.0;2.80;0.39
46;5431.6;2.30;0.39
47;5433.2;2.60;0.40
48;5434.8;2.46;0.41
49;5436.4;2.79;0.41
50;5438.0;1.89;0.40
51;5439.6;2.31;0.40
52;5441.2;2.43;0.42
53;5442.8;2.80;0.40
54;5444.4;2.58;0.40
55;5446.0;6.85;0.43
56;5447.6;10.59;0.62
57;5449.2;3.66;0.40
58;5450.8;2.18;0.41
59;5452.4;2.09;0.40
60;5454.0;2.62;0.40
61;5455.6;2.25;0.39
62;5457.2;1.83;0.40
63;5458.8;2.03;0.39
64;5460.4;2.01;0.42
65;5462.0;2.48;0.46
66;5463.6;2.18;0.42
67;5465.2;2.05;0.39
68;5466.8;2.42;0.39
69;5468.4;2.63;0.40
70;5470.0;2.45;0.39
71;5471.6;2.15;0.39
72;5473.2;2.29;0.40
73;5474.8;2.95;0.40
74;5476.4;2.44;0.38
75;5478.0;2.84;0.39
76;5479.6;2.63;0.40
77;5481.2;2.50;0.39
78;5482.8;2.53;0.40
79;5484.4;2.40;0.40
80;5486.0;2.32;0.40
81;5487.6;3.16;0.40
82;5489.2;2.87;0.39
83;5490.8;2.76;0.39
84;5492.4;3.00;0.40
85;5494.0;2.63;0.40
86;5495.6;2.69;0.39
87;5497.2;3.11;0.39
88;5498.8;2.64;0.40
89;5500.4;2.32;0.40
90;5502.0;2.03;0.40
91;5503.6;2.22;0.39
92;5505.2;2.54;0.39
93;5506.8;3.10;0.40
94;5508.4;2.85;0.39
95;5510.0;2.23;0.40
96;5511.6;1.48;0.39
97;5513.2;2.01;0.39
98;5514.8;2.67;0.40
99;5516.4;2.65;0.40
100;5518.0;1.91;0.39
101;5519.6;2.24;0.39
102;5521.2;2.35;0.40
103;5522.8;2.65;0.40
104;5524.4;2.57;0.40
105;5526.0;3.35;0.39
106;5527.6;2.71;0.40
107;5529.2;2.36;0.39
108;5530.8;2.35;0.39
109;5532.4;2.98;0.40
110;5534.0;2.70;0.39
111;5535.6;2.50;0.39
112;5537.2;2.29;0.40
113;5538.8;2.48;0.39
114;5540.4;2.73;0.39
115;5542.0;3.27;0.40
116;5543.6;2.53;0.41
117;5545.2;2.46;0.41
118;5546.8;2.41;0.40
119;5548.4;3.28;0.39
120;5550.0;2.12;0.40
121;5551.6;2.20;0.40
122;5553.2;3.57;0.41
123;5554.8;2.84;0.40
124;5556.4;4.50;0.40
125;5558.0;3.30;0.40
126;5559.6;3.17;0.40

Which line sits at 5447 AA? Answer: Hbeta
